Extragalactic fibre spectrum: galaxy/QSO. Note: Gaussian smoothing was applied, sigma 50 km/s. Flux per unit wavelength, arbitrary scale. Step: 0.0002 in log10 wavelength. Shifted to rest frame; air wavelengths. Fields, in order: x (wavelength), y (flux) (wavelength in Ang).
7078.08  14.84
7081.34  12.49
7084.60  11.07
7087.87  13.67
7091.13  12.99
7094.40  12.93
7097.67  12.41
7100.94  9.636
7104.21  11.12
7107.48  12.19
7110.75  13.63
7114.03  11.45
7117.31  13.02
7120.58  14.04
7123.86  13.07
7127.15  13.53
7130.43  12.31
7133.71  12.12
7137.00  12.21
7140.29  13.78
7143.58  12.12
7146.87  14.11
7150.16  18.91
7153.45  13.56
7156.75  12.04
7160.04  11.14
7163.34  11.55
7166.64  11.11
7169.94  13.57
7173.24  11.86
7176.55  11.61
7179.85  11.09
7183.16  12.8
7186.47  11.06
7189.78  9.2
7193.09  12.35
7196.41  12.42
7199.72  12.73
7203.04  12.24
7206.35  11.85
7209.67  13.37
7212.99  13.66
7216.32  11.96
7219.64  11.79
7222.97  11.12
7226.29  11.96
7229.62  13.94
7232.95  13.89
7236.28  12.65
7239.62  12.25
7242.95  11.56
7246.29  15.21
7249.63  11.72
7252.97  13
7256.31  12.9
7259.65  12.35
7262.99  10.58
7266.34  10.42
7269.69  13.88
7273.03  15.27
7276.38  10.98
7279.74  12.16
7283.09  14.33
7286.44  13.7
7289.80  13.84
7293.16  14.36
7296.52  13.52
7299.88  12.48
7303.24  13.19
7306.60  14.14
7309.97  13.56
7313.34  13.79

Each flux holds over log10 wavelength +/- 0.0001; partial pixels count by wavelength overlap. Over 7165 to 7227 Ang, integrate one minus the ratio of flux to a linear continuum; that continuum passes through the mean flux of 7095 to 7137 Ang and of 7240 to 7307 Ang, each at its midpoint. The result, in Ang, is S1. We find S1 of 3.34 Ang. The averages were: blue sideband 12.4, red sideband 12.9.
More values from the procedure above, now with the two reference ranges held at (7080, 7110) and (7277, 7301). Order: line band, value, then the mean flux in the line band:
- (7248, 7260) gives 0.6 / 12.5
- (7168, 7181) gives 0.6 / 12.1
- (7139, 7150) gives -1.5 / 14.1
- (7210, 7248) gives 0.7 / 12.7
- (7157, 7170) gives 0.9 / 11.7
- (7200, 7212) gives 0.2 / 12.6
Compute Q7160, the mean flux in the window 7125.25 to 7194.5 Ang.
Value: 12.5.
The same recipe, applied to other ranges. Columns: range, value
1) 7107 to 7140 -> 12.8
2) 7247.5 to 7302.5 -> 12.9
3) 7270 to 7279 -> 13.1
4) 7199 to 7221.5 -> 12.5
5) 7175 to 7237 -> 12.2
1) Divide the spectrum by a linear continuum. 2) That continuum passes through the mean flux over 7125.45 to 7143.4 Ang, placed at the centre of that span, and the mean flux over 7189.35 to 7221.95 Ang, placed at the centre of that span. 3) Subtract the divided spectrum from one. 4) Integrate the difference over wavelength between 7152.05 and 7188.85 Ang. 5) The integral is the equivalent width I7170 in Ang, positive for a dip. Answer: 1.79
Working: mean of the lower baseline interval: 12.7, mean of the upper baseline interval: 12.2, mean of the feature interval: 11.9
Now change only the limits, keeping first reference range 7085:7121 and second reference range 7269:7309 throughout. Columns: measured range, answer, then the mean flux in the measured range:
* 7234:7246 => 0.5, 12.6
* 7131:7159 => -2.0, 13.5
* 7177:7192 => 2.0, 11.1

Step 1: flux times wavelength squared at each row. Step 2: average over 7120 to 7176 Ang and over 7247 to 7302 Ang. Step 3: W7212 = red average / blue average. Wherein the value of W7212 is 1.03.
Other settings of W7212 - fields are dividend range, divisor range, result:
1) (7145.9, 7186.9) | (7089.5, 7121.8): 1.05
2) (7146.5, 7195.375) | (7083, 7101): 1.02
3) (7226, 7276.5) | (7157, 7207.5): 1.10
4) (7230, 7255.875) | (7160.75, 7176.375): 1.11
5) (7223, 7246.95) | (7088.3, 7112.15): 1.09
